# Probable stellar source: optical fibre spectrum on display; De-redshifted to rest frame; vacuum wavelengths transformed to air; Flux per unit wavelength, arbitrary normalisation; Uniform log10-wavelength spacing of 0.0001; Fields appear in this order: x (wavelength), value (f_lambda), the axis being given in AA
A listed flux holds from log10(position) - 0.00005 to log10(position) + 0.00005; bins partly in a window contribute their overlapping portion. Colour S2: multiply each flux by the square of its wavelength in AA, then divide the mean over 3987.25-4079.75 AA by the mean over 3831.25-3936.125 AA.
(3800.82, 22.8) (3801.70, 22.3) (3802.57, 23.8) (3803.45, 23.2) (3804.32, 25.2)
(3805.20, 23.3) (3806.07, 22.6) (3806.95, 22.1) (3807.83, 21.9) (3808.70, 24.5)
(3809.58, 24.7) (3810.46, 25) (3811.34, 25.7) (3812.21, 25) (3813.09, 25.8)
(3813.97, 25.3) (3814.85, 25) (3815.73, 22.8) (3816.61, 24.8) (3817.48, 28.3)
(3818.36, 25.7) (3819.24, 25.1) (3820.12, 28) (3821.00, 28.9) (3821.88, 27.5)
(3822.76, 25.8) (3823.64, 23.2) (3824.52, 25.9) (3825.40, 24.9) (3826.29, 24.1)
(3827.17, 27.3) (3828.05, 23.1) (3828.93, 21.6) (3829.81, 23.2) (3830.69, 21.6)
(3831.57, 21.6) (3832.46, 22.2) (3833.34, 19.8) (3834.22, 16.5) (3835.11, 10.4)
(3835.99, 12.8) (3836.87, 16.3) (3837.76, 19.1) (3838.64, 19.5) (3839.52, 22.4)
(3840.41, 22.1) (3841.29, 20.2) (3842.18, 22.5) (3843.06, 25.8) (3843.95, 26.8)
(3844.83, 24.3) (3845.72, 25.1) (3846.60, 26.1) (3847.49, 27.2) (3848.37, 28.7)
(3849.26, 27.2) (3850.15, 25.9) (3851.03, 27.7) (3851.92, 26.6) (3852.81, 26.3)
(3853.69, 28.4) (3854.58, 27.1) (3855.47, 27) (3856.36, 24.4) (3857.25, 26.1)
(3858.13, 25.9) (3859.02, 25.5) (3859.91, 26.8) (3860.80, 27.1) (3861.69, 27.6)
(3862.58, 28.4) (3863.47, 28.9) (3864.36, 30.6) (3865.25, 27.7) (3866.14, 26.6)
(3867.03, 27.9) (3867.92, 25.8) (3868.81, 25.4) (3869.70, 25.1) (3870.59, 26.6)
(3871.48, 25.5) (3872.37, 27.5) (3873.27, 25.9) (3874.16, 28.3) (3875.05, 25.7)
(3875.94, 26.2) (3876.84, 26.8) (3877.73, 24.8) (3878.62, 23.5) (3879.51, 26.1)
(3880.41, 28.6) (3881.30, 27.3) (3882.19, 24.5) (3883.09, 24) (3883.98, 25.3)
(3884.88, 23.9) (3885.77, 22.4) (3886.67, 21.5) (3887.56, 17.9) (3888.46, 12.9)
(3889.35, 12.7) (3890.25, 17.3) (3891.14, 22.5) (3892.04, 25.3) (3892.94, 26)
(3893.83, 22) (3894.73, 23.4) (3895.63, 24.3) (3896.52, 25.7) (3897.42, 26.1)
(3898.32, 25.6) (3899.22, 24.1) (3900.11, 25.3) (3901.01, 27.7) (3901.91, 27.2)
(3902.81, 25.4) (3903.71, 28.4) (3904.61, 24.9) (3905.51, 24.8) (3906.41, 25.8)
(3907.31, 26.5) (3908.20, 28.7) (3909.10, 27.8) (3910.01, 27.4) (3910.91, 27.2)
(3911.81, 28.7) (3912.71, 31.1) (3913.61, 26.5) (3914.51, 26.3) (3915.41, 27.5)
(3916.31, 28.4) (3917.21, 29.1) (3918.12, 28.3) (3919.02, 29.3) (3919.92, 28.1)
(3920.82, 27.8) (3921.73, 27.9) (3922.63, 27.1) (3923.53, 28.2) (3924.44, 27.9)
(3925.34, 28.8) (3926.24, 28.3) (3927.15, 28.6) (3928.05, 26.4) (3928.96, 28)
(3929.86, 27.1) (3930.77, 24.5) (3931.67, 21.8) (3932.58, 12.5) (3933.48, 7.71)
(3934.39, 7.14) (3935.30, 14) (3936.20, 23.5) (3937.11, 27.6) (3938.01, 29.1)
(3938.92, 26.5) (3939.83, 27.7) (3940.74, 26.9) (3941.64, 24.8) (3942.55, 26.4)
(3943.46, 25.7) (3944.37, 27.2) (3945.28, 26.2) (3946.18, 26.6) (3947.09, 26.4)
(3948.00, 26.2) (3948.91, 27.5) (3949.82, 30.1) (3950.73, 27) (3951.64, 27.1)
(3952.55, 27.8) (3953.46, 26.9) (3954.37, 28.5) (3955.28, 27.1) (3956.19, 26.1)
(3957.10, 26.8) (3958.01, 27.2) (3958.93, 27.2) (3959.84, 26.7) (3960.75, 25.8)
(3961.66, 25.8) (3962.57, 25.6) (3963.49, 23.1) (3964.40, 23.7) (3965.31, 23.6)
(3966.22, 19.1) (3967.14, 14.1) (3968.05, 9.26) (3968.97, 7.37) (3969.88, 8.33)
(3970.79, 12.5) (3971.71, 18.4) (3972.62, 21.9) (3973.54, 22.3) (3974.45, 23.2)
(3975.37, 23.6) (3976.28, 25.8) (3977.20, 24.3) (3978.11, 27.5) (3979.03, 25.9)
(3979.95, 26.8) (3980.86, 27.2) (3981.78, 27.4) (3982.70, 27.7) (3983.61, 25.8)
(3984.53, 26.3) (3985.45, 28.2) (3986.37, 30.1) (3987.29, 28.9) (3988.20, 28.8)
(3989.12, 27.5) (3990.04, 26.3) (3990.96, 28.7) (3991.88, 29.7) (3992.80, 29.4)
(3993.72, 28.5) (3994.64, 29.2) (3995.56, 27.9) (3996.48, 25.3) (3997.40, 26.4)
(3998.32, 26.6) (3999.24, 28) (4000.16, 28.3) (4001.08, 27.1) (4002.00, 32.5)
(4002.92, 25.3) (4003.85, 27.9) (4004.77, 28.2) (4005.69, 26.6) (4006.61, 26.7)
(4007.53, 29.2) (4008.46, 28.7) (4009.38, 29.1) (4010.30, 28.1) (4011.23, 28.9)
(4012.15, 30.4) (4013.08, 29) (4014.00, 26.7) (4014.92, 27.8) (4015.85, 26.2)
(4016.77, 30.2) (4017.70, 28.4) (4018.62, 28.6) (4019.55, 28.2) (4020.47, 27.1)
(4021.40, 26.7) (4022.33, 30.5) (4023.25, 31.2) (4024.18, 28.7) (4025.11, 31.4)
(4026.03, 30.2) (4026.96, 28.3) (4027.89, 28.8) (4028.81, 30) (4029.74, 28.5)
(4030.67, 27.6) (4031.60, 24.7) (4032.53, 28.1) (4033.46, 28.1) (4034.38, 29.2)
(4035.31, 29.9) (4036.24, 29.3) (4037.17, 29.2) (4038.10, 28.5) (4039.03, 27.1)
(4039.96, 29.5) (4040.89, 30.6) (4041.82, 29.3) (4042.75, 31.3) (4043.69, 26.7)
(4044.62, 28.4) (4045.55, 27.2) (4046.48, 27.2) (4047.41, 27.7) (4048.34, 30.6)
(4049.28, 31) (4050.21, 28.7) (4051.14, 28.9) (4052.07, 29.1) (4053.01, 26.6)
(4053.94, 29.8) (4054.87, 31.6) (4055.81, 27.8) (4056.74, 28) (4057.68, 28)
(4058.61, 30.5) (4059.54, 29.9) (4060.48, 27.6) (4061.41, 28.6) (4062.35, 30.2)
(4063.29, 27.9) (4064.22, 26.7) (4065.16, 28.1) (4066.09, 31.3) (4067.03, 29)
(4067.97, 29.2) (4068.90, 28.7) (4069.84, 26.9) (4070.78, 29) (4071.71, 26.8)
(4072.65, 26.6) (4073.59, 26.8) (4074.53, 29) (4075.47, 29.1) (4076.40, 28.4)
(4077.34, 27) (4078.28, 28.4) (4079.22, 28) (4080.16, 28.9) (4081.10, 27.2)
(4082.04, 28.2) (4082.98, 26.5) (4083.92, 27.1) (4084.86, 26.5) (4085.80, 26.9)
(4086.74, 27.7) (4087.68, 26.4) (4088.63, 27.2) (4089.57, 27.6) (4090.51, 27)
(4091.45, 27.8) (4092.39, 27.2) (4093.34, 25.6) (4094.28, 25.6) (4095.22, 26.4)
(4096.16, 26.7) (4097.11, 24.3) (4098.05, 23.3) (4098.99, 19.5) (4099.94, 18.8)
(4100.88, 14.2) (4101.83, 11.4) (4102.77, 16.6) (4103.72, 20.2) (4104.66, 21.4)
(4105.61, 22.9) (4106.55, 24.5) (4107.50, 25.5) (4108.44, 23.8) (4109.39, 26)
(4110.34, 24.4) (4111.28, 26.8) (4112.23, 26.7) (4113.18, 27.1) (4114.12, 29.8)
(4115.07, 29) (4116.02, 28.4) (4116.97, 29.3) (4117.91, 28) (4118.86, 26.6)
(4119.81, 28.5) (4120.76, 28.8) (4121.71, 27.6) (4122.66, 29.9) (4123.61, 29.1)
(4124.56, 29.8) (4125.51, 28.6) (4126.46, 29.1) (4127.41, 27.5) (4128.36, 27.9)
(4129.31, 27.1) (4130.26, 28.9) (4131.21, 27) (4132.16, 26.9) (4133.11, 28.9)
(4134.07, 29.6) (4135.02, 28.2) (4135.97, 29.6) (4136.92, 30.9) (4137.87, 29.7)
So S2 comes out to 1.24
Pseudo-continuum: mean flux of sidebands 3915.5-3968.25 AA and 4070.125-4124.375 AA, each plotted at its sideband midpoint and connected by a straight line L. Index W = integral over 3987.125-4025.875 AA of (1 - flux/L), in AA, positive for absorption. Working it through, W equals -4.3 AA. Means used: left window 25.2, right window 26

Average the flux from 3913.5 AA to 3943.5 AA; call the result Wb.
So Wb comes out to 25.1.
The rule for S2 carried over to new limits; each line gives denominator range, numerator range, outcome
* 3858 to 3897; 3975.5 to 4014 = 1.19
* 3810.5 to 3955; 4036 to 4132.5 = 1.20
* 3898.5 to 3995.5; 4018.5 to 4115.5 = 1.14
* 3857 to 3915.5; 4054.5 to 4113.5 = 1.14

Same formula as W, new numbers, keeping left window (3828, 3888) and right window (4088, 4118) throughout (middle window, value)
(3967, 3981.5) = 2.6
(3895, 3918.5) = -2.2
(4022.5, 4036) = -2.5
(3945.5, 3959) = -1.5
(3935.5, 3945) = -0.7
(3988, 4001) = -1.8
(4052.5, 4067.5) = -2.7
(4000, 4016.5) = -2.5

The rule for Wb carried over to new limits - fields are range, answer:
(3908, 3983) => 24.7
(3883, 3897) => 21.6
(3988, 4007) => 27.8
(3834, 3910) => 24.7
